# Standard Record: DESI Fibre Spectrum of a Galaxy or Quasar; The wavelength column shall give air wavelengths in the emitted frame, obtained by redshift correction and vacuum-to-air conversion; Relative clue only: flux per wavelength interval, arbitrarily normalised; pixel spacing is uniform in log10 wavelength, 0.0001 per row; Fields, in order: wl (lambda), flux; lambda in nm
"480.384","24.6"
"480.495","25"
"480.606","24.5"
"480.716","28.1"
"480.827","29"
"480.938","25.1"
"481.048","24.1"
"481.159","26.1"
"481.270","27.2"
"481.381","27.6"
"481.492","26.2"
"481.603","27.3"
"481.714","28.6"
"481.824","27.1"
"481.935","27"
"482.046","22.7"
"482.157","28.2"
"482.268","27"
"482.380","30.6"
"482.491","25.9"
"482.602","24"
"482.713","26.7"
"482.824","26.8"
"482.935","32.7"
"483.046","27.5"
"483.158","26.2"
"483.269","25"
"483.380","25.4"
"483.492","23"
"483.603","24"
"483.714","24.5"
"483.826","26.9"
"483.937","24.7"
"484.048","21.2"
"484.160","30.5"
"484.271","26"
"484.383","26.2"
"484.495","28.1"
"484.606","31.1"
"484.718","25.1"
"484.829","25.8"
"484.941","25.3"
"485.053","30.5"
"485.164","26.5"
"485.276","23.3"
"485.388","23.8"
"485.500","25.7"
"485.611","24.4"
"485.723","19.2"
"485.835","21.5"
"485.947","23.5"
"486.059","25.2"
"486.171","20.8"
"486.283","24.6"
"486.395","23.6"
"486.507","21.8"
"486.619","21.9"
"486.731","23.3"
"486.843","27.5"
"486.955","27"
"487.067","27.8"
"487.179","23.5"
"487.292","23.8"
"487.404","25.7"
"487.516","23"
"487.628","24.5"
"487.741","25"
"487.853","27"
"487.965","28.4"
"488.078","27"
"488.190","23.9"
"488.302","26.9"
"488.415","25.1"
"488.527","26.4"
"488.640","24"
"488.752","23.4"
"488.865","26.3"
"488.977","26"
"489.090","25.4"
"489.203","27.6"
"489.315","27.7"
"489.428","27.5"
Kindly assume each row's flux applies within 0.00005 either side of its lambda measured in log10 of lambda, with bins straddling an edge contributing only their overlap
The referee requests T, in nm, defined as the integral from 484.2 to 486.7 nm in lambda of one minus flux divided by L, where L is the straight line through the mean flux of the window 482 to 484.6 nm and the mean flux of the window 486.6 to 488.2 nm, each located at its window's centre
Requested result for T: 0.11 nm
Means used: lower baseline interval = 26.4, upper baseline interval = 25.4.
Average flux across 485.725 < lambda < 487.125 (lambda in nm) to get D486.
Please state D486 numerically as 23.9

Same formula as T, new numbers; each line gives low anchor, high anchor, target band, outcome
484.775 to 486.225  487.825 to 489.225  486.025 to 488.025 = 0.03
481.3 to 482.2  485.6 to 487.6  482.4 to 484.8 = -0.06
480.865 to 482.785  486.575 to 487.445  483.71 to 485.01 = -0.03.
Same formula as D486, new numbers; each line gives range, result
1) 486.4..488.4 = 25.1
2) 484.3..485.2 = 27.3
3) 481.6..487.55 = 25.5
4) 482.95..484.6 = 26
